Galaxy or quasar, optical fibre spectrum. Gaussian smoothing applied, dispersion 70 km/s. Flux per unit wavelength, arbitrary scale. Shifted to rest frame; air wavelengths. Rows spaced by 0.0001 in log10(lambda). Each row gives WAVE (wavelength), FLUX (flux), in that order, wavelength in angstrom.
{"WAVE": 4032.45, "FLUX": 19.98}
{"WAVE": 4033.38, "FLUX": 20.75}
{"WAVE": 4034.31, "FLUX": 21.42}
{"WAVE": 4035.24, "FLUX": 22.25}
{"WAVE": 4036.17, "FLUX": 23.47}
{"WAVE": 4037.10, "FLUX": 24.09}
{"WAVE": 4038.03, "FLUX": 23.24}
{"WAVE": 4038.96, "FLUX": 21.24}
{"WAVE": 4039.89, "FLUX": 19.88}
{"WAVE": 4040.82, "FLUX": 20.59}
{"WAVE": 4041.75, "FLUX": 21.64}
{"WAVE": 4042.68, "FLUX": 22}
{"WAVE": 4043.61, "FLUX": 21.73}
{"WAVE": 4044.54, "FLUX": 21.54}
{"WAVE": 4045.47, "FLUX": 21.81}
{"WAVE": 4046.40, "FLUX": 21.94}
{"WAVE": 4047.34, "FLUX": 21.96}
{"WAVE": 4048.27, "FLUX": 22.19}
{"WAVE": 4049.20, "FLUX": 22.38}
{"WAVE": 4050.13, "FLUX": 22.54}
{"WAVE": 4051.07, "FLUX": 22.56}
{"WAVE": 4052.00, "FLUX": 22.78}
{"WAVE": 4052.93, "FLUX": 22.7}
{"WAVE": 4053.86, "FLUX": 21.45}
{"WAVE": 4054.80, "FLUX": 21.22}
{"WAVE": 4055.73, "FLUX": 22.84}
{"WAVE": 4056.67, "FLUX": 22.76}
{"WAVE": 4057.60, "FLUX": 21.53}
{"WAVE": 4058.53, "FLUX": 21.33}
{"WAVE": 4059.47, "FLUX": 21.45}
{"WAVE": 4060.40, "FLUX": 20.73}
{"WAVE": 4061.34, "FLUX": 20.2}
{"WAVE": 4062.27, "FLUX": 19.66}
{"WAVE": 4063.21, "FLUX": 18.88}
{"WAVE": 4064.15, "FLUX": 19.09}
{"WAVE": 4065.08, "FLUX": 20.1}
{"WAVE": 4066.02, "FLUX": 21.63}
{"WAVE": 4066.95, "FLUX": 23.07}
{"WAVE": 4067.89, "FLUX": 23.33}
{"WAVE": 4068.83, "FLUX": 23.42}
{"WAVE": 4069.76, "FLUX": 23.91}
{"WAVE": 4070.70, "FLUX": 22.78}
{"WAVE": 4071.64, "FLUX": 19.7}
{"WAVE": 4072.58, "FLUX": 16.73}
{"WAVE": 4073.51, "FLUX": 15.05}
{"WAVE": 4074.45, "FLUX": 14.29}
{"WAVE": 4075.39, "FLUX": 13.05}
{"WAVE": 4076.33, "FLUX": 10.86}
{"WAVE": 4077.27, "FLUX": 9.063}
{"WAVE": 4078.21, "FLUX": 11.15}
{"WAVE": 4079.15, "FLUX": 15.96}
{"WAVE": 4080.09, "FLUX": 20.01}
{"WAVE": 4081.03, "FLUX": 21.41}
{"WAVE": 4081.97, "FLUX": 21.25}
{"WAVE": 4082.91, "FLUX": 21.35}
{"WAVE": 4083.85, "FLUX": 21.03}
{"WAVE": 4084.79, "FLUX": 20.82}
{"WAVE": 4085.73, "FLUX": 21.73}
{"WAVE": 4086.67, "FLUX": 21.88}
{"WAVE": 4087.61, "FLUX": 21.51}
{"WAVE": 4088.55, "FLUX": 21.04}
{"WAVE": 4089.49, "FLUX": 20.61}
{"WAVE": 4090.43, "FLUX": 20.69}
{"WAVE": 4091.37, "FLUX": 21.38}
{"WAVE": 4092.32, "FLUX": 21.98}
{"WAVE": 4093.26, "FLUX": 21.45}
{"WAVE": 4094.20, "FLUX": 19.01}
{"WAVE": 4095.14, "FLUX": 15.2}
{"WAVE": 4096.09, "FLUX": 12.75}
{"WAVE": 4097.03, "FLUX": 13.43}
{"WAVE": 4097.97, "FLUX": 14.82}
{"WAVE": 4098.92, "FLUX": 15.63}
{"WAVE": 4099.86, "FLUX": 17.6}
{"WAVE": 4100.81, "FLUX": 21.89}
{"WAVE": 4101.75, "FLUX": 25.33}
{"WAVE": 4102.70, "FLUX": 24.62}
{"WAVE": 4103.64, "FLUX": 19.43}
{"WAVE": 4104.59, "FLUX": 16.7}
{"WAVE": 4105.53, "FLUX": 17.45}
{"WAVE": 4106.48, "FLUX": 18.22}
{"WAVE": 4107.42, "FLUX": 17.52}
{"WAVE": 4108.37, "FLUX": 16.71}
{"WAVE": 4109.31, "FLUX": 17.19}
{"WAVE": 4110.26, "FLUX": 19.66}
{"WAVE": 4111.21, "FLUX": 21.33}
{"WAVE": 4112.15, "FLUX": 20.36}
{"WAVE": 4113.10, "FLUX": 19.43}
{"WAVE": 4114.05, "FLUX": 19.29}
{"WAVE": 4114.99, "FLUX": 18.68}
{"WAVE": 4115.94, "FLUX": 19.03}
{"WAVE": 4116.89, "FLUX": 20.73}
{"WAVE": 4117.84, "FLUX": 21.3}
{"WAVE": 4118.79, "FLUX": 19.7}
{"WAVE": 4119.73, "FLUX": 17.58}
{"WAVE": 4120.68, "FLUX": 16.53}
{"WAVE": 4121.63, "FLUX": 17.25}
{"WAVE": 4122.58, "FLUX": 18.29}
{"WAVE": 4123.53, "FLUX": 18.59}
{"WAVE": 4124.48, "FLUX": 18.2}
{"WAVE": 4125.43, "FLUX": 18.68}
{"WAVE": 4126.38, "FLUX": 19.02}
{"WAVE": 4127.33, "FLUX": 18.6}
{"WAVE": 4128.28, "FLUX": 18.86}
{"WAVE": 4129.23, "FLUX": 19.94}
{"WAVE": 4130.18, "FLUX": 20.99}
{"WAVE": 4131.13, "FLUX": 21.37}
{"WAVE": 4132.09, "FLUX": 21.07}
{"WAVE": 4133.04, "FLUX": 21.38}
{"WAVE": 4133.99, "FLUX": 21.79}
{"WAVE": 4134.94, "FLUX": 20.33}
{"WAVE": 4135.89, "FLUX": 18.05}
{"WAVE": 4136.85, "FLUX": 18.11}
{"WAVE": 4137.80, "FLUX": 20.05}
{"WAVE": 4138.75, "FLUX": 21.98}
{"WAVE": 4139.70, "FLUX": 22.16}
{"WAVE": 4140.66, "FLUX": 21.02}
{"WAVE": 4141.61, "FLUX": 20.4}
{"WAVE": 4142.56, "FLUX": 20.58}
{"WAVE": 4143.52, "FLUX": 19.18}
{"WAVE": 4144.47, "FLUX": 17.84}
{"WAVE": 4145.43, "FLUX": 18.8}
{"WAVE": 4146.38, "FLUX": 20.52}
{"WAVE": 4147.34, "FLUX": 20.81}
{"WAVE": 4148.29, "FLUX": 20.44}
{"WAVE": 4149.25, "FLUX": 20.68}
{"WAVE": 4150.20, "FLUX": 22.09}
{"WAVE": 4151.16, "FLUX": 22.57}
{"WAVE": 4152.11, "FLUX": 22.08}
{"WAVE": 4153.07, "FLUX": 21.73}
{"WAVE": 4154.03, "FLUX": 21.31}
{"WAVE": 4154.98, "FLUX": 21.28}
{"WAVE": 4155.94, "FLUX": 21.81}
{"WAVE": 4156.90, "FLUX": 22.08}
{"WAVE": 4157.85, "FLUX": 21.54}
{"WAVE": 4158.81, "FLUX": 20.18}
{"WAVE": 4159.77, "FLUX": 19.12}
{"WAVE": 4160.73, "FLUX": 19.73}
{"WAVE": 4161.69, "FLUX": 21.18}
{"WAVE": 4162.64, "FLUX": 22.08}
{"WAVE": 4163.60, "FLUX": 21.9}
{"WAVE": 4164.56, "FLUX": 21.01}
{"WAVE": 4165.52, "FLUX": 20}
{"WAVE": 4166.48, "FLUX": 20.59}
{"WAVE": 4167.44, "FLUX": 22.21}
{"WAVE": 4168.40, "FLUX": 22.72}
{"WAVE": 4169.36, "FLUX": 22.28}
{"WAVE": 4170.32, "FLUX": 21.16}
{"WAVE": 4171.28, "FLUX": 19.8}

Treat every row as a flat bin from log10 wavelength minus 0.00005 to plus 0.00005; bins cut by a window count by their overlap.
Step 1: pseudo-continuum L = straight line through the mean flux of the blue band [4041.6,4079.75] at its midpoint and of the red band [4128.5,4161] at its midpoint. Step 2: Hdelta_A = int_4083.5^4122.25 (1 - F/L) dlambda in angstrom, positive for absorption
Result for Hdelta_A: 2.2 angstrom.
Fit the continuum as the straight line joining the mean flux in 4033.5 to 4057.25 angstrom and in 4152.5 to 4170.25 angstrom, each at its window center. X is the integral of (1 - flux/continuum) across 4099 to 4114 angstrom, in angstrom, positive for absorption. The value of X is 1.5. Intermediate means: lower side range 22.1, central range 19.5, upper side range 21.3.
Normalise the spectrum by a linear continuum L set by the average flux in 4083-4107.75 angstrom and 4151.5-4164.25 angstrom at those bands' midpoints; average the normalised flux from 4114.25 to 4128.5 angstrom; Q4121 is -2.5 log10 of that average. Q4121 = 0.08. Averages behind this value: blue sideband 19.4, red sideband 21.2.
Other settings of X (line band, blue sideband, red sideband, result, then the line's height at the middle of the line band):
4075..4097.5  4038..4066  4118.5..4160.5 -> 2.81 angstrom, 20.9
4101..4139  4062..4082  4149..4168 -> 0.87 angstrom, 19.9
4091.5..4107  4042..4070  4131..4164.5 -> 2.01 angstrom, 21.3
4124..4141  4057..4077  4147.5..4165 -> 0.58 angstrom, 20.8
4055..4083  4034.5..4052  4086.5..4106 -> 2.04 angstrom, 20.7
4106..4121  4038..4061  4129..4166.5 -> 1.52 angstrom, 21.1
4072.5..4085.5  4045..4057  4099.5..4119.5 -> 2.65 angstrom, 21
